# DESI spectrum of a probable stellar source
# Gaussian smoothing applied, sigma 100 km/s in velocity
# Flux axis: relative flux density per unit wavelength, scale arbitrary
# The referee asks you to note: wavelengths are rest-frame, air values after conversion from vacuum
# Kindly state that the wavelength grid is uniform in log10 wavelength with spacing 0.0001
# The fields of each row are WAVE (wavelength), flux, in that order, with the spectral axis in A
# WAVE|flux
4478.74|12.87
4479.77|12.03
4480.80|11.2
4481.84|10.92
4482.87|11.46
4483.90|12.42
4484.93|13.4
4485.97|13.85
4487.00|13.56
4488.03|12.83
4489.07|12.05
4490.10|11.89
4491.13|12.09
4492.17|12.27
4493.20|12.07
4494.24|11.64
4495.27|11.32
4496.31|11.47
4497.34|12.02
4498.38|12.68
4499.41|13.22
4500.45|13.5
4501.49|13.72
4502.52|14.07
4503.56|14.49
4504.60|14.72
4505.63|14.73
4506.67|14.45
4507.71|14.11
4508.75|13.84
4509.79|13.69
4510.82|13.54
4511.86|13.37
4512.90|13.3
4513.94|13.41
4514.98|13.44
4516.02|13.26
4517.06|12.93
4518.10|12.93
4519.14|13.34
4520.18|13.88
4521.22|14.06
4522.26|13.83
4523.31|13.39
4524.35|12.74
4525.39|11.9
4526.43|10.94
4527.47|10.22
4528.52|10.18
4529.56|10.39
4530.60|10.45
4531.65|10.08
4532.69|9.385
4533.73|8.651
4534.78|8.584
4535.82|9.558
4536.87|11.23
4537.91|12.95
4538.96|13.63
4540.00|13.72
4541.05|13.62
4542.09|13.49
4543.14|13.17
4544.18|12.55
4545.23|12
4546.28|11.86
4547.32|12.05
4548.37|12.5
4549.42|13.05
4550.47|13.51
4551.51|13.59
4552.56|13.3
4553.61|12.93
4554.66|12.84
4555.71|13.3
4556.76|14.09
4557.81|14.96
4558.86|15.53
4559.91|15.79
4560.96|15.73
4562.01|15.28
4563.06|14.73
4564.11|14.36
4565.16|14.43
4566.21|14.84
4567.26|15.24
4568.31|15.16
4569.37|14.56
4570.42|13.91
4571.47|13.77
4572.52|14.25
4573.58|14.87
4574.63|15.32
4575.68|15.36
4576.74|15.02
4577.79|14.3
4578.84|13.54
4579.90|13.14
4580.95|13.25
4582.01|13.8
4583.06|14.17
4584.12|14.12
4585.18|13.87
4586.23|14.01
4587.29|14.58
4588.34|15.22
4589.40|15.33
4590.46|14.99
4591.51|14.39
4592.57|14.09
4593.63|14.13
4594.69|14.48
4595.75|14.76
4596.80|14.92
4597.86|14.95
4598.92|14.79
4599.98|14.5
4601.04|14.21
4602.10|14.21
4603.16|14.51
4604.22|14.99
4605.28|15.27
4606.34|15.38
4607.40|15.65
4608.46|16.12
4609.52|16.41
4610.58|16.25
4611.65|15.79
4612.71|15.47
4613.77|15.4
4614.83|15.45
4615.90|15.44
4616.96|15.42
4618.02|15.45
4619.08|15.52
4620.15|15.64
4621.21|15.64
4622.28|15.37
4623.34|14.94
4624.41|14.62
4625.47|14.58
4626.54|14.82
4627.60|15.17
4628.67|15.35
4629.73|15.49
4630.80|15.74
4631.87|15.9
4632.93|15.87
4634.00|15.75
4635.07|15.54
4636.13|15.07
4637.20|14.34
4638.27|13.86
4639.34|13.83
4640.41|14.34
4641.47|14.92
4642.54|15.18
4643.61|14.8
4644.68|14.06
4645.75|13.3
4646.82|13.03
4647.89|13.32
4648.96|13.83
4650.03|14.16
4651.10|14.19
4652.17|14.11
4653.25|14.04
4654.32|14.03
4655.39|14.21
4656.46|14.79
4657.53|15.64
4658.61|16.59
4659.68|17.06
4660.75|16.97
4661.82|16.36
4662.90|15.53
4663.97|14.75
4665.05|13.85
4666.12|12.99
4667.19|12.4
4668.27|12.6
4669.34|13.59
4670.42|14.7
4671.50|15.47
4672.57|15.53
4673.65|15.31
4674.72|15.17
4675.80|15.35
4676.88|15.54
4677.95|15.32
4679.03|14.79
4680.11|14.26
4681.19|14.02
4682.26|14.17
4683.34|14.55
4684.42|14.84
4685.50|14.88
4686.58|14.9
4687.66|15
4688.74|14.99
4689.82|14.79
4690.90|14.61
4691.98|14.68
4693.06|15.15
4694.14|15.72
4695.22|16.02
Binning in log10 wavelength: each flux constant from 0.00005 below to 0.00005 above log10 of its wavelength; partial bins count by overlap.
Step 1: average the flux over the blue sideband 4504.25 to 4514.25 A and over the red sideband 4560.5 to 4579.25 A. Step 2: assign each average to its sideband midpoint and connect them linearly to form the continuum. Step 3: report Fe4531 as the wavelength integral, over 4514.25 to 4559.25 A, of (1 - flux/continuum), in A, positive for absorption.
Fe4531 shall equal 5.9 A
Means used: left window 13.9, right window 14.7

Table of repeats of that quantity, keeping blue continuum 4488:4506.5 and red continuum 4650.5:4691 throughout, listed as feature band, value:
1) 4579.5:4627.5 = -2.94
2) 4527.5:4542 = 2.48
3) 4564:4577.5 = -1.02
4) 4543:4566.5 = -0.45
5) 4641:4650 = 0.28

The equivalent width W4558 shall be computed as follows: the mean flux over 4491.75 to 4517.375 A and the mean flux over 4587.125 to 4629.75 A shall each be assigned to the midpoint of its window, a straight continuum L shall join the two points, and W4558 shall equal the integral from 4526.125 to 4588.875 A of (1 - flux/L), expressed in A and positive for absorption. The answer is 4.28 A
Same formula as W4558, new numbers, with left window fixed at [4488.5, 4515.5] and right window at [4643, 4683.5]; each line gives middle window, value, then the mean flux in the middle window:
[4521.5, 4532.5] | 1.6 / 11.4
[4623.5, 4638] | -0.9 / 15.2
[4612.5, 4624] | -1.0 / 15.4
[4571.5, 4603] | -1.2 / 14.4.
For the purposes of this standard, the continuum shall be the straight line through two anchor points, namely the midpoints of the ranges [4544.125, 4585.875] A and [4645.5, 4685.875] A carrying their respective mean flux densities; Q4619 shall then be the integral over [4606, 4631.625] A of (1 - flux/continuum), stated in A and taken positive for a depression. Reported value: -2.00 A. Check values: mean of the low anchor 14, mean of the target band 15.5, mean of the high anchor 14.6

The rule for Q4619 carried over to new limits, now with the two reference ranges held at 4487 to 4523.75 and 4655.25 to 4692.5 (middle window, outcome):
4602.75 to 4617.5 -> -1.36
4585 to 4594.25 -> -0.33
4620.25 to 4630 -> -0.50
